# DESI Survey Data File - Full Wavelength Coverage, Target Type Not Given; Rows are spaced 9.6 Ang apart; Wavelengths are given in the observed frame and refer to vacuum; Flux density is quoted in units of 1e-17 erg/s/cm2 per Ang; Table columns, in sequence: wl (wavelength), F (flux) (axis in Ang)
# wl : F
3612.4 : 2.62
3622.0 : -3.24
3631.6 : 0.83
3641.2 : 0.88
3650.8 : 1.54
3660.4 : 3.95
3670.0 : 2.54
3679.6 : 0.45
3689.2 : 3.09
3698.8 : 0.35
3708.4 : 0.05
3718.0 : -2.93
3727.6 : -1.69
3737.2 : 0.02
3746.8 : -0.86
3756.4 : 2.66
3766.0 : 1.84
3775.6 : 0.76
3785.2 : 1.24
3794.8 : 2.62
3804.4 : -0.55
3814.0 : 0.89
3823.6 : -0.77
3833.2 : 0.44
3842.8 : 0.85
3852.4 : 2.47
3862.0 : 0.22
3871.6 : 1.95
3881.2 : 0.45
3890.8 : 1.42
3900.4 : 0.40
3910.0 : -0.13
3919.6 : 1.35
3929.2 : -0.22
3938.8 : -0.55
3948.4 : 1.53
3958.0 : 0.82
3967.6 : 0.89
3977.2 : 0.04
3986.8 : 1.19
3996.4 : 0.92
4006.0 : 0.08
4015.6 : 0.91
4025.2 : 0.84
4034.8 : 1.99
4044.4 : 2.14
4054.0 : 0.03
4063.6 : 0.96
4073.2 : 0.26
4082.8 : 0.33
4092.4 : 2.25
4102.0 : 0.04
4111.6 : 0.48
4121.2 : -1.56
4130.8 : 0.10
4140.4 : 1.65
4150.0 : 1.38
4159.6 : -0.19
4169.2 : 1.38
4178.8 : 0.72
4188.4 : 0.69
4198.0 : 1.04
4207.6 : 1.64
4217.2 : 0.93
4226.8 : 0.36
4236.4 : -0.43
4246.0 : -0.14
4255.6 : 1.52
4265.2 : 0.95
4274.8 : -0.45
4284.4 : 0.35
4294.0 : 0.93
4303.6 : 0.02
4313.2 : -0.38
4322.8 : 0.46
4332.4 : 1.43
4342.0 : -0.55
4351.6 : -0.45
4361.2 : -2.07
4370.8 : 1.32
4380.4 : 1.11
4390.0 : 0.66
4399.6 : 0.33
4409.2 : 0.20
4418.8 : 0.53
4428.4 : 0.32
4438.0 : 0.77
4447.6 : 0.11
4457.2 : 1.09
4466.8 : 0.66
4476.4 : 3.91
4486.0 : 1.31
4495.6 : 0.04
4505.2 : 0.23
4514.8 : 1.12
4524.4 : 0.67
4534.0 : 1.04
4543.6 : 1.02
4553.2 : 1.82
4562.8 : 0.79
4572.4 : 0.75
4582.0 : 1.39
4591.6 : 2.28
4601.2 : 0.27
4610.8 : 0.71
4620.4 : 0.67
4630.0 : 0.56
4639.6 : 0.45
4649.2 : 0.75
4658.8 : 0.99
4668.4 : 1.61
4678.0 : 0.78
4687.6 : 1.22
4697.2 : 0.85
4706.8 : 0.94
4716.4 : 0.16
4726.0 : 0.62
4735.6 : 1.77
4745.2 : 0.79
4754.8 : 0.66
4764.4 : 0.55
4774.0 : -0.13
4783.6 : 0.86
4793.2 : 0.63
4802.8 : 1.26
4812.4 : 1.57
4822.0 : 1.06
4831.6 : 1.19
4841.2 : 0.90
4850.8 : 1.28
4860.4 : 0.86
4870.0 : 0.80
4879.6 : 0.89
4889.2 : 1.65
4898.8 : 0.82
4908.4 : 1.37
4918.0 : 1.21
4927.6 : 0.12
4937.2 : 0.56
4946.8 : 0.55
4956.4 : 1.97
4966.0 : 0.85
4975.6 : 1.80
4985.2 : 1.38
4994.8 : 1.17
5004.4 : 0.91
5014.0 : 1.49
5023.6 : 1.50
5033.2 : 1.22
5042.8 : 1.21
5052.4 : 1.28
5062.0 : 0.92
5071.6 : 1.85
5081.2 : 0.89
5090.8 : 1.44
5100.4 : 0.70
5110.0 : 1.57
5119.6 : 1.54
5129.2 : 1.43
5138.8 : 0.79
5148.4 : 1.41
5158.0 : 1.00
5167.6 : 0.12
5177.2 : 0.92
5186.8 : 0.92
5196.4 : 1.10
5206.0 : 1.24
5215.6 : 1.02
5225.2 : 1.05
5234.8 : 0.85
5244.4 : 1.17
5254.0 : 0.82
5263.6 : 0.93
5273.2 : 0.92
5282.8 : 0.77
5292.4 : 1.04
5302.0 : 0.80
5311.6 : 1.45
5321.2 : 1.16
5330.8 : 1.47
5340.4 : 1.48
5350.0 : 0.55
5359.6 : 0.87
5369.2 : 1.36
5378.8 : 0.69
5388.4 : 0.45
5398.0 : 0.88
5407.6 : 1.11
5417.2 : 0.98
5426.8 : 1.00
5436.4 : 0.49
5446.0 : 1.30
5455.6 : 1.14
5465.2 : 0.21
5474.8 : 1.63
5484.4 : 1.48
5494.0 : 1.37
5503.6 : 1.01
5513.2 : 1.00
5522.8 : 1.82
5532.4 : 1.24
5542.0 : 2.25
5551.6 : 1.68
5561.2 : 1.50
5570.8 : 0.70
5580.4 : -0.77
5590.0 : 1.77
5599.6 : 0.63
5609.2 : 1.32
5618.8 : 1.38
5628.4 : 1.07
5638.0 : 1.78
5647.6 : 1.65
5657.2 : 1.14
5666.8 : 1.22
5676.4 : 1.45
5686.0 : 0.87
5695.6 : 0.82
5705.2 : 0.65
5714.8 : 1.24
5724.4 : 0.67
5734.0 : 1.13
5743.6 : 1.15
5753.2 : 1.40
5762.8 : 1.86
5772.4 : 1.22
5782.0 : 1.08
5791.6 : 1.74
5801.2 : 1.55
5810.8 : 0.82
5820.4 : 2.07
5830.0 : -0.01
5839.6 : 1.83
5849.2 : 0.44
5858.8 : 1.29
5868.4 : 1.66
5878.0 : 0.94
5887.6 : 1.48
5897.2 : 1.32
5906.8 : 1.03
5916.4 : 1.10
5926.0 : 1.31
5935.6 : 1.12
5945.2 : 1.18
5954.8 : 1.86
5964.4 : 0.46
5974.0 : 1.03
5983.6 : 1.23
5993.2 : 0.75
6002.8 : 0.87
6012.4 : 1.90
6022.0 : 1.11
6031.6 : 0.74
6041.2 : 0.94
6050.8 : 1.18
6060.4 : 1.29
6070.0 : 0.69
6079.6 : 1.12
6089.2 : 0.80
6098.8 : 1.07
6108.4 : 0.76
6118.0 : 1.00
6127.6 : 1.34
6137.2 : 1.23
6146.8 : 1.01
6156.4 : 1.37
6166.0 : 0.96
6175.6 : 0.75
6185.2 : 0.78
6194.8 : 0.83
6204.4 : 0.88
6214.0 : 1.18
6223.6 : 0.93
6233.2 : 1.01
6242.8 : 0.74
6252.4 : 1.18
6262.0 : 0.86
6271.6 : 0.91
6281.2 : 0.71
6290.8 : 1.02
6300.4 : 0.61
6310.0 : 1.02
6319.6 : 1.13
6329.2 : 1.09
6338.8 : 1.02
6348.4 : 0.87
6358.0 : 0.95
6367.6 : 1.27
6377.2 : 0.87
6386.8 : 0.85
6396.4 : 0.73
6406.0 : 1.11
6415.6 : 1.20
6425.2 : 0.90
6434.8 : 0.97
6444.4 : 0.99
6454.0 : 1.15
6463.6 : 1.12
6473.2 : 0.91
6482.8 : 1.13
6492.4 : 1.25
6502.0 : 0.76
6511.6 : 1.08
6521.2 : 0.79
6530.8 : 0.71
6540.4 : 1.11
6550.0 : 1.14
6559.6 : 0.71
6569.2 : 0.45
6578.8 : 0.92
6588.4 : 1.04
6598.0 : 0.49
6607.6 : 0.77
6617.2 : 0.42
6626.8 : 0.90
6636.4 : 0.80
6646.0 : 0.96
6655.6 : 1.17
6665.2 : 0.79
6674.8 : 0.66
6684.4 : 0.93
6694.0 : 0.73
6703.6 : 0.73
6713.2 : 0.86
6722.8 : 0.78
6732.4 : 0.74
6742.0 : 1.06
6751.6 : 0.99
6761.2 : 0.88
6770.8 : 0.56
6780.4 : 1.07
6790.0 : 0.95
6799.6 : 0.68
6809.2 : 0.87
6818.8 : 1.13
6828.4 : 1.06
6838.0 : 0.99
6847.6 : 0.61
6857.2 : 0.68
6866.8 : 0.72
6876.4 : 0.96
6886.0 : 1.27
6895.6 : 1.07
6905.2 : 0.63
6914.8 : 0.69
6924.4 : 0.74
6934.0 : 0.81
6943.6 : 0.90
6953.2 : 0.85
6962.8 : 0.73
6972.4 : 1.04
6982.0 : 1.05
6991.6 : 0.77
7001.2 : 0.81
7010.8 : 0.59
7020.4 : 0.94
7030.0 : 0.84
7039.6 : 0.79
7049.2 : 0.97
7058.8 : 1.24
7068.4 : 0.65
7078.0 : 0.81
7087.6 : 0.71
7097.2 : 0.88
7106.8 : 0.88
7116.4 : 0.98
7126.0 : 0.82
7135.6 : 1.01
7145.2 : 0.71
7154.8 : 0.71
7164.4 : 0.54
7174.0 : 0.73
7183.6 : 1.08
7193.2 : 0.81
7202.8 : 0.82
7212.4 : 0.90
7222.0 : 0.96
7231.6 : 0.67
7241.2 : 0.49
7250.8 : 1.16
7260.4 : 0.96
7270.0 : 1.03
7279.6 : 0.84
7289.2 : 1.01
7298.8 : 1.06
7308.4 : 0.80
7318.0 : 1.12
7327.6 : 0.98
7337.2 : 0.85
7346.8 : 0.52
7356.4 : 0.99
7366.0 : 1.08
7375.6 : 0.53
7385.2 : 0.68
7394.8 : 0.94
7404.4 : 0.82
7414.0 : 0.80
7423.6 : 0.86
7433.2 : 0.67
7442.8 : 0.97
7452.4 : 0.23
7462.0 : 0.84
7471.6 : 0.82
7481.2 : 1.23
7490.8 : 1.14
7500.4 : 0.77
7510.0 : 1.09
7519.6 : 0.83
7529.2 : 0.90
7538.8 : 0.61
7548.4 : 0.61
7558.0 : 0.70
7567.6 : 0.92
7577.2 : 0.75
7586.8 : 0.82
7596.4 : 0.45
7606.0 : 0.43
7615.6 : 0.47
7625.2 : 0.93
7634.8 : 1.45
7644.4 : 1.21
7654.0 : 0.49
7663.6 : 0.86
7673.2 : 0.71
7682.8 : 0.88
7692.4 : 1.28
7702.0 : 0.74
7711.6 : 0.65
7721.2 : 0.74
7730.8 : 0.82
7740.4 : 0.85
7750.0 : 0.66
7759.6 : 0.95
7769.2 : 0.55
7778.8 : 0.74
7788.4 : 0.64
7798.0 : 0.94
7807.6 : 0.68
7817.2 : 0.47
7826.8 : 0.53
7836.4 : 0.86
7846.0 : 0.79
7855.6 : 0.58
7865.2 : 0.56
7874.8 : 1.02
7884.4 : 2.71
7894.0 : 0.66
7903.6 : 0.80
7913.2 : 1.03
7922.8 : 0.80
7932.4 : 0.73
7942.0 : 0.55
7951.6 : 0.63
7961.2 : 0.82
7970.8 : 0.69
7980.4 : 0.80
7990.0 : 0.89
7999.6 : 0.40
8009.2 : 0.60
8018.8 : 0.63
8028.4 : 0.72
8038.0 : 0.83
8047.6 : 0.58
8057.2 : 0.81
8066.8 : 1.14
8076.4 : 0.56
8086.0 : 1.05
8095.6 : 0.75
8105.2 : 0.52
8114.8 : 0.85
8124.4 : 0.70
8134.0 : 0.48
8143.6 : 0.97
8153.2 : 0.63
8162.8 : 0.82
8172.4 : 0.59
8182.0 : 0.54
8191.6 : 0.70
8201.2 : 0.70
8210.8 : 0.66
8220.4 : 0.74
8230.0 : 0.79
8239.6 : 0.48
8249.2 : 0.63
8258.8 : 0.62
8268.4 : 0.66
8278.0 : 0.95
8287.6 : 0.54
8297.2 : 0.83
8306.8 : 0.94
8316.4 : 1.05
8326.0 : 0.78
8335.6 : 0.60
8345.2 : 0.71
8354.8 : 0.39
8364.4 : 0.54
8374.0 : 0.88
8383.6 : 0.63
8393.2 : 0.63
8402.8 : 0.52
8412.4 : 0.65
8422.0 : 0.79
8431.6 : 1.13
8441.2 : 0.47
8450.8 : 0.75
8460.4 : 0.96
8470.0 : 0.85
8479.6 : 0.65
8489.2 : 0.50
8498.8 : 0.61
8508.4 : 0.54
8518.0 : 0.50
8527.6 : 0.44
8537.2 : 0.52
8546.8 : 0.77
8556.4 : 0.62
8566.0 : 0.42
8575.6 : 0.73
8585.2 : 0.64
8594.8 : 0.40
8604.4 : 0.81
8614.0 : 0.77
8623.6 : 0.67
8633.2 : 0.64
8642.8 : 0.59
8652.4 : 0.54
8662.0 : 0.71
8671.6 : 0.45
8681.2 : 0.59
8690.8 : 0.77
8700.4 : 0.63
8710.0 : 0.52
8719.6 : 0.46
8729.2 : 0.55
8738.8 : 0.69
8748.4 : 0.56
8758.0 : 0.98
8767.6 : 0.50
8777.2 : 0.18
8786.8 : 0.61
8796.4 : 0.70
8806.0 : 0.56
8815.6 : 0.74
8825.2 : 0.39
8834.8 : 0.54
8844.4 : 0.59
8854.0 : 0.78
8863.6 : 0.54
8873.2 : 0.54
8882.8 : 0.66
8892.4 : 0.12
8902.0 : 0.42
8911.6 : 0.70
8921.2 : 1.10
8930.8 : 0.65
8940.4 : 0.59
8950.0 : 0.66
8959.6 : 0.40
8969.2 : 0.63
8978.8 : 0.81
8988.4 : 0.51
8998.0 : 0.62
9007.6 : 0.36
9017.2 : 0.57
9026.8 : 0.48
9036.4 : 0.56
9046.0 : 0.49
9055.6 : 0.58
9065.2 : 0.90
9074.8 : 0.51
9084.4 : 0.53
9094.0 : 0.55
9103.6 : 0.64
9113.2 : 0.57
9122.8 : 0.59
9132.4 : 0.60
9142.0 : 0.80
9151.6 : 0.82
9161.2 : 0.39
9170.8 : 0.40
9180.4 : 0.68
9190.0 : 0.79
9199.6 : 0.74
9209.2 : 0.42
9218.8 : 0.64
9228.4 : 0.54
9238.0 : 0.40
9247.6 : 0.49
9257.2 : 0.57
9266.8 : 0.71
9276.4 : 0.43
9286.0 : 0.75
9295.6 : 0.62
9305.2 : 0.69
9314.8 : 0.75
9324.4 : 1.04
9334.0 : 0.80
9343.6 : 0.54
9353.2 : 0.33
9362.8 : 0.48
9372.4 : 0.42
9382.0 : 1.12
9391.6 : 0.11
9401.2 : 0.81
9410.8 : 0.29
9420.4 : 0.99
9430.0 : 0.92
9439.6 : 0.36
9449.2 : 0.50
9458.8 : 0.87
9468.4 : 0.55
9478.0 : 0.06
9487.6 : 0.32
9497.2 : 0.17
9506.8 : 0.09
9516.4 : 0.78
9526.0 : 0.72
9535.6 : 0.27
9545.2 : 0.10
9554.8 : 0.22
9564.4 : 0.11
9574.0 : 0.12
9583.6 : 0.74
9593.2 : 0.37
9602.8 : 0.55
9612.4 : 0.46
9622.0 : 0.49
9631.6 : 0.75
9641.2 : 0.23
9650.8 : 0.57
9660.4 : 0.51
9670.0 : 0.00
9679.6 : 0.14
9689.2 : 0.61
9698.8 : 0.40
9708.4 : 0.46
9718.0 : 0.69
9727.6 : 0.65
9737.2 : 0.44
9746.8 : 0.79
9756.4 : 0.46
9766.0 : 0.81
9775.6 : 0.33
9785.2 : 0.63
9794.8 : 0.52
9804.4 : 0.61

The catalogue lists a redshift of 0.201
